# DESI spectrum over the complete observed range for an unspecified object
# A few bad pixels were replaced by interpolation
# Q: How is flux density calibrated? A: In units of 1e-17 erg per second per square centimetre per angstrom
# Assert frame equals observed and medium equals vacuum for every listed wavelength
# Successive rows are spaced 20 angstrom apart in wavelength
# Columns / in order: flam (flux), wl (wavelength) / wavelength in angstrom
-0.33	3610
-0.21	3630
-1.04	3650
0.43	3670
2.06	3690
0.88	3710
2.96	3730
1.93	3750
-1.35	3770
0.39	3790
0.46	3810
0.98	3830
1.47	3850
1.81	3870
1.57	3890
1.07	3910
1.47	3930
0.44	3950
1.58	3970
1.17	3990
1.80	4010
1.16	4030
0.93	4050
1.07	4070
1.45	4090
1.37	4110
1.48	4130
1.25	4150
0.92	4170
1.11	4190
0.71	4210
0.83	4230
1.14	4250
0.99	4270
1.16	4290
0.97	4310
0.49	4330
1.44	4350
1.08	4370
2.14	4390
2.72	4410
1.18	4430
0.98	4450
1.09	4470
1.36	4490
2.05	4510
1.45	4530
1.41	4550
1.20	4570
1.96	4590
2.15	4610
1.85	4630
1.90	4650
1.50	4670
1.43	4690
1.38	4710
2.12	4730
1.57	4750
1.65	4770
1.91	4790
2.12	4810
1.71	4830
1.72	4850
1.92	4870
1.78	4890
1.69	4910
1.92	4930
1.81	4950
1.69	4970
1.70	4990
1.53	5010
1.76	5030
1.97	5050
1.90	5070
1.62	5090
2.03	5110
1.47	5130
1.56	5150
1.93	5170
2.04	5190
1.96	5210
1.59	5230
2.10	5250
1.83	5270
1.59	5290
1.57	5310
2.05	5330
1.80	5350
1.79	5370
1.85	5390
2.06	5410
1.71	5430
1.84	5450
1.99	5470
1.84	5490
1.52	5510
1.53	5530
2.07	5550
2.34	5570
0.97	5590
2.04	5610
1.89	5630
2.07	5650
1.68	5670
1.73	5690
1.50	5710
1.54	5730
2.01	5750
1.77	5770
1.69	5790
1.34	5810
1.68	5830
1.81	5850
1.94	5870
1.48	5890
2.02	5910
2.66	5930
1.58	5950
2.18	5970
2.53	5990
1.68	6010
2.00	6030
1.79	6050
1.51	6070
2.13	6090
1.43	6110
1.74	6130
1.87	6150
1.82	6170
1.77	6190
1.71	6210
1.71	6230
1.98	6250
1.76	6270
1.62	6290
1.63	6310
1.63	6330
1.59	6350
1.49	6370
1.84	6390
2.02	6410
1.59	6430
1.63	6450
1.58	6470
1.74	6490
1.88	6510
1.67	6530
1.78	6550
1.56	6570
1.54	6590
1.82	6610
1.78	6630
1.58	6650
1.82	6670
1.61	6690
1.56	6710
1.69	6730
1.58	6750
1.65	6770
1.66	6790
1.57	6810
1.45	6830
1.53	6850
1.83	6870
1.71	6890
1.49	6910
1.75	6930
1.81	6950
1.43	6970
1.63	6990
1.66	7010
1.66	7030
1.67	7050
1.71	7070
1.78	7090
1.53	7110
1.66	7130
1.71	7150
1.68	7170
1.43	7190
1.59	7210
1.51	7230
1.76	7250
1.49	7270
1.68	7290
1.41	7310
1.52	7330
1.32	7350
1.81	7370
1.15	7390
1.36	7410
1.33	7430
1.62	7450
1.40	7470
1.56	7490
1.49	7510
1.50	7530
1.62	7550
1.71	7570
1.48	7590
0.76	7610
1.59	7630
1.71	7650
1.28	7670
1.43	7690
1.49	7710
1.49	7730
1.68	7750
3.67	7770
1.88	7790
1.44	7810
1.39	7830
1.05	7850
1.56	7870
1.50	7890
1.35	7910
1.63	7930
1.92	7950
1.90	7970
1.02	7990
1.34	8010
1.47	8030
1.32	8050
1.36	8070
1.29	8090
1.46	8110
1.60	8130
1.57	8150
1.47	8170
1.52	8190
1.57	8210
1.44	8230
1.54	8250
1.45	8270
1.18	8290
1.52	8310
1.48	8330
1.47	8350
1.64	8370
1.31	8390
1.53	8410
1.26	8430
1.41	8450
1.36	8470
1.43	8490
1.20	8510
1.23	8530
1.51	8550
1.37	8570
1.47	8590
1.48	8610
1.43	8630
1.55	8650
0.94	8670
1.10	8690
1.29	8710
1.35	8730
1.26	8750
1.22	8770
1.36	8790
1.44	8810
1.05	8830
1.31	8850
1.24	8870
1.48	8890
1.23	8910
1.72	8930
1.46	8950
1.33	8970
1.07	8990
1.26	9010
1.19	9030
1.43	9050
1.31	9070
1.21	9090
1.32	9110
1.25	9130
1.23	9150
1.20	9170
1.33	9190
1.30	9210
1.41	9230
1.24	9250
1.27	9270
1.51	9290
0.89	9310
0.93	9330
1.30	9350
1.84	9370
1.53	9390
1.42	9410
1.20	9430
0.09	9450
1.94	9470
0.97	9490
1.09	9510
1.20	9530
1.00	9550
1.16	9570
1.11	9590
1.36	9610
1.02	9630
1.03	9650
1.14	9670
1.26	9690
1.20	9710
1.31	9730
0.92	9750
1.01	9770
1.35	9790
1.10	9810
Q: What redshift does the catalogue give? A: 0.18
